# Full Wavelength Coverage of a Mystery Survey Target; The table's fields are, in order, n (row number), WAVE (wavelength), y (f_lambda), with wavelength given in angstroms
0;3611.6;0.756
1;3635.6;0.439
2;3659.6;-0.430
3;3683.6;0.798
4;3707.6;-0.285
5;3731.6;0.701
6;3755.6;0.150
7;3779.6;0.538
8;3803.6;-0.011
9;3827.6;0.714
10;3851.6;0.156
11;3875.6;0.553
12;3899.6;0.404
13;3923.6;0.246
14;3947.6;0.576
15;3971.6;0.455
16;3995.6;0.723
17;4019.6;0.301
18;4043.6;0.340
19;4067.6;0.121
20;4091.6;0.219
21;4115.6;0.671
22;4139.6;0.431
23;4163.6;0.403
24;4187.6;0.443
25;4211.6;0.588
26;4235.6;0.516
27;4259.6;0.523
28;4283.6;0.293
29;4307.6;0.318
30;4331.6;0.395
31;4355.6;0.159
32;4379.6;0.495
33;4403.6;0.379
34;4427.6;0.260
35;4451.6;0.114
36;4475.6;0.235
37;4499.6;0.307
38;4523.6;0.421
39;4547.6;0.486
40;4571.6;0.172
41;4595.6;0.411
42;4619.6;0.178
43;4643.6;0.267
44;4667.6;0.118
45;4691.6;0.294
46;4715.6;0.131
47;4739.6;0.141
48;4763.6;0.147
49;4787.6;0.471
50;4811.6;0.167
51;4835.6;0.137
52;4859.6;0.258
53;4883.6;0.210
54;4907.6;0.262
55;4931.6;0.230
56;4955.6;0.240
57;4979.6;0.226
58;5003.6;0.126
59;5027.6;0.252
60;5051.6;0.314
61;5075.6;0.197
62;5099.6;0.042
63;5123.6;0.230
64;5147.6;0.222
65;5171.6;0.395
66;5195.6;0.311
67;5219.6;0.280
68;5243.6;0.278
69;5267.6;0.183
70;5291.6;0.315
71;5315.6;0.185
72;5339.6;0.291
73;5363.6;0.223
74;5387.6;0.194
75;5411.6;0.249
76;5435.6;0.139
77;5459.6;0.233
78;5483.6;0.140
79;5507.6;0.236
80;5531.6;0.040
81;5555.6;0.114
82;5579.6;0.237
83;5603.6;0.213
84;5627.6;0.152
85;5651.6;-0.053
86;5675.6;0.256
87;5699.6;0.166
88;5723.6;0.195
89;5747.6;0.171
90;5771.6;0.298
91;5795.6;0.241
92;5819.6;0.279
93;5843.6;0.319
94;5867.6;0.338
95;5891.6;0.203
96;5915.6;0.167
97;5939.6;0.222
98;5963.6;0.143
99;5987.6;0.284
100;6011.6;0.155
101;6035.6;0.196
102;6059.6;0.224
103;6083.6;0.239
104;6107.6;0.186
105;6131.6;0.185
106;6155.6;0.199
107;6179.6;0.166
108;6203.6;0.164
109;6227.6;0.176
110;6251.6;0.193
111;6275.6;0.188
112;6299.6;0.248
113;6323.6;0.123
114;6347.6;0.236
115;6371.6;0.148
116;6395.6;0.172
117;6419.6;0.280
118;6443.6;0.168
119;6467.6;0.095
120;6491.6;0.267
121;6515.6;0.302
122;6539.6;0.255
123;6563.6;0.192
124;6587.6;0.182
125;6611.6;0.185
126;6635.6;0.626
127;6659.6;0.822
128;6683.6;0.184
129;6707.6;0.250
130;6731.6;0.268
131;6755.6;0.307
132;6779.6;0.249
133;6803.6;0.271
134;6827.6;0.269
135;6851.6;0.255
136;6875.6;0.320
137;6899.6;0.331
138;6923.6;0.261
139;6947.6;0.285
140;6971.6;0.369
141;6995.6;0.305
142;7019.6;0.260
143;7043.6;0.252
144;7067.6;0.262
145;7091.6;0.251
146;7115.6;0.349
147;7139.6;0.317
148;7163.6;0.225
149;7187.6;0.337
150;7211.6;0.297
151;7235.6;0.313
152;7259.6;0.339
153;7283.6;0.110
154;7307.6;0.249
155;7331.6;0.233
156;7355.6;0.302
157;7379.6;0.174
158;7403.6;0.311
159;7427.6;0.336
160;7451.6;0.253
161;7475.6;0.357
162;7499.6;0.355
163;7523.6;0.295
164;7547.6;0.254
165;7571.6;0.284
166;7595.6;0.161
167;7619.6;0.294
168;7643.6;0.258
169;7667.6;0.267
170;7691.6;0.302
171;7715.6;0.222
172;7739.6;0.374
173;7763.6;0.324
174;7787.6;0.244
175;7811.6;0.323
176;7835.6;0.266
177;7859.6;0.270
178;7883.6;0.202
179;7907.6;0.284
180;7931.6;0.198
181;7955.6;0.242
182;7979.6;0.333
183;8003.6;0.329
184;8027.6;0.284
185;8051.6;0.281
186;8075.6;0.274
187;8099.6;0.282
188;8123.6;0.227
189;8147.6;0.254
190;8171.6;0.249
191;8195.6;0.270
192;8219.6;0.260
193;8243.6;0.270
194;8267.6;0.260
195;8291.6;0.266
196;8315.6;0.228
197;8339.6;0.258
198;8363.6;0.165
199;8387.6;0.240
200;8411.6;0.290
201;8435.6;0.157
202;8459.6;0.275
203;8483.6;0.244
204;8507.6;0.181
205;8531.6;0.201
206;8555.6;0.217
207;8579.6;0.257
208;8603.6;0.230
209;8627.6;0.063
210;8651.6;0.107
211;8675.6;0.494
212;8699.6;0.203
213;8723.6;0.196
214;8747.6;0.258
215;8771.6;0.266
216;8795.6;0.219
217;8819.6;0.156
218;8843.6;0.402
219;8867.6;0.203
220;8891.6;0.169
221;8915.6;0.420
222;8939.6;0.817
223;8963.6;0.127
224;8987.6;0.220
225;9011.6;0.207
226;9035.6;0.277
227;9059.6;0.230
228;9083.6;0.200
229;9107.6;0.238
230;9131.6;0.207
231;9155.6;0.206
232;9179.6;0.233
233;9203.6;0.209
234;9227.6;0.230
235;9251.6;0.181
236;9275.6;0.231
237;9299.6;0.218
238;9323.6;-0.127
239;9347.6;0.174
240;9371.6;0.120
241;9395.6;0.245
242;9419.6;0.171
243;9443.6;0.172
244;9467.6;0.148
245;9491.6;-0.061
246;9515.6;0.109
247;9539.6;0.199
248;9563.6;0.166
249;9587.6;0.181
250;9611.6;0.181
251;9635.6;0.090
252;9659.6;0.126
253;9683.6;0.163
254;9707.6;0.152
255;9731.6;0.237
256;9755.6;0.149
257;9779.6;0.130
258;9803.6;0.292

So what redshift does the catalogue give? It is 0.78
